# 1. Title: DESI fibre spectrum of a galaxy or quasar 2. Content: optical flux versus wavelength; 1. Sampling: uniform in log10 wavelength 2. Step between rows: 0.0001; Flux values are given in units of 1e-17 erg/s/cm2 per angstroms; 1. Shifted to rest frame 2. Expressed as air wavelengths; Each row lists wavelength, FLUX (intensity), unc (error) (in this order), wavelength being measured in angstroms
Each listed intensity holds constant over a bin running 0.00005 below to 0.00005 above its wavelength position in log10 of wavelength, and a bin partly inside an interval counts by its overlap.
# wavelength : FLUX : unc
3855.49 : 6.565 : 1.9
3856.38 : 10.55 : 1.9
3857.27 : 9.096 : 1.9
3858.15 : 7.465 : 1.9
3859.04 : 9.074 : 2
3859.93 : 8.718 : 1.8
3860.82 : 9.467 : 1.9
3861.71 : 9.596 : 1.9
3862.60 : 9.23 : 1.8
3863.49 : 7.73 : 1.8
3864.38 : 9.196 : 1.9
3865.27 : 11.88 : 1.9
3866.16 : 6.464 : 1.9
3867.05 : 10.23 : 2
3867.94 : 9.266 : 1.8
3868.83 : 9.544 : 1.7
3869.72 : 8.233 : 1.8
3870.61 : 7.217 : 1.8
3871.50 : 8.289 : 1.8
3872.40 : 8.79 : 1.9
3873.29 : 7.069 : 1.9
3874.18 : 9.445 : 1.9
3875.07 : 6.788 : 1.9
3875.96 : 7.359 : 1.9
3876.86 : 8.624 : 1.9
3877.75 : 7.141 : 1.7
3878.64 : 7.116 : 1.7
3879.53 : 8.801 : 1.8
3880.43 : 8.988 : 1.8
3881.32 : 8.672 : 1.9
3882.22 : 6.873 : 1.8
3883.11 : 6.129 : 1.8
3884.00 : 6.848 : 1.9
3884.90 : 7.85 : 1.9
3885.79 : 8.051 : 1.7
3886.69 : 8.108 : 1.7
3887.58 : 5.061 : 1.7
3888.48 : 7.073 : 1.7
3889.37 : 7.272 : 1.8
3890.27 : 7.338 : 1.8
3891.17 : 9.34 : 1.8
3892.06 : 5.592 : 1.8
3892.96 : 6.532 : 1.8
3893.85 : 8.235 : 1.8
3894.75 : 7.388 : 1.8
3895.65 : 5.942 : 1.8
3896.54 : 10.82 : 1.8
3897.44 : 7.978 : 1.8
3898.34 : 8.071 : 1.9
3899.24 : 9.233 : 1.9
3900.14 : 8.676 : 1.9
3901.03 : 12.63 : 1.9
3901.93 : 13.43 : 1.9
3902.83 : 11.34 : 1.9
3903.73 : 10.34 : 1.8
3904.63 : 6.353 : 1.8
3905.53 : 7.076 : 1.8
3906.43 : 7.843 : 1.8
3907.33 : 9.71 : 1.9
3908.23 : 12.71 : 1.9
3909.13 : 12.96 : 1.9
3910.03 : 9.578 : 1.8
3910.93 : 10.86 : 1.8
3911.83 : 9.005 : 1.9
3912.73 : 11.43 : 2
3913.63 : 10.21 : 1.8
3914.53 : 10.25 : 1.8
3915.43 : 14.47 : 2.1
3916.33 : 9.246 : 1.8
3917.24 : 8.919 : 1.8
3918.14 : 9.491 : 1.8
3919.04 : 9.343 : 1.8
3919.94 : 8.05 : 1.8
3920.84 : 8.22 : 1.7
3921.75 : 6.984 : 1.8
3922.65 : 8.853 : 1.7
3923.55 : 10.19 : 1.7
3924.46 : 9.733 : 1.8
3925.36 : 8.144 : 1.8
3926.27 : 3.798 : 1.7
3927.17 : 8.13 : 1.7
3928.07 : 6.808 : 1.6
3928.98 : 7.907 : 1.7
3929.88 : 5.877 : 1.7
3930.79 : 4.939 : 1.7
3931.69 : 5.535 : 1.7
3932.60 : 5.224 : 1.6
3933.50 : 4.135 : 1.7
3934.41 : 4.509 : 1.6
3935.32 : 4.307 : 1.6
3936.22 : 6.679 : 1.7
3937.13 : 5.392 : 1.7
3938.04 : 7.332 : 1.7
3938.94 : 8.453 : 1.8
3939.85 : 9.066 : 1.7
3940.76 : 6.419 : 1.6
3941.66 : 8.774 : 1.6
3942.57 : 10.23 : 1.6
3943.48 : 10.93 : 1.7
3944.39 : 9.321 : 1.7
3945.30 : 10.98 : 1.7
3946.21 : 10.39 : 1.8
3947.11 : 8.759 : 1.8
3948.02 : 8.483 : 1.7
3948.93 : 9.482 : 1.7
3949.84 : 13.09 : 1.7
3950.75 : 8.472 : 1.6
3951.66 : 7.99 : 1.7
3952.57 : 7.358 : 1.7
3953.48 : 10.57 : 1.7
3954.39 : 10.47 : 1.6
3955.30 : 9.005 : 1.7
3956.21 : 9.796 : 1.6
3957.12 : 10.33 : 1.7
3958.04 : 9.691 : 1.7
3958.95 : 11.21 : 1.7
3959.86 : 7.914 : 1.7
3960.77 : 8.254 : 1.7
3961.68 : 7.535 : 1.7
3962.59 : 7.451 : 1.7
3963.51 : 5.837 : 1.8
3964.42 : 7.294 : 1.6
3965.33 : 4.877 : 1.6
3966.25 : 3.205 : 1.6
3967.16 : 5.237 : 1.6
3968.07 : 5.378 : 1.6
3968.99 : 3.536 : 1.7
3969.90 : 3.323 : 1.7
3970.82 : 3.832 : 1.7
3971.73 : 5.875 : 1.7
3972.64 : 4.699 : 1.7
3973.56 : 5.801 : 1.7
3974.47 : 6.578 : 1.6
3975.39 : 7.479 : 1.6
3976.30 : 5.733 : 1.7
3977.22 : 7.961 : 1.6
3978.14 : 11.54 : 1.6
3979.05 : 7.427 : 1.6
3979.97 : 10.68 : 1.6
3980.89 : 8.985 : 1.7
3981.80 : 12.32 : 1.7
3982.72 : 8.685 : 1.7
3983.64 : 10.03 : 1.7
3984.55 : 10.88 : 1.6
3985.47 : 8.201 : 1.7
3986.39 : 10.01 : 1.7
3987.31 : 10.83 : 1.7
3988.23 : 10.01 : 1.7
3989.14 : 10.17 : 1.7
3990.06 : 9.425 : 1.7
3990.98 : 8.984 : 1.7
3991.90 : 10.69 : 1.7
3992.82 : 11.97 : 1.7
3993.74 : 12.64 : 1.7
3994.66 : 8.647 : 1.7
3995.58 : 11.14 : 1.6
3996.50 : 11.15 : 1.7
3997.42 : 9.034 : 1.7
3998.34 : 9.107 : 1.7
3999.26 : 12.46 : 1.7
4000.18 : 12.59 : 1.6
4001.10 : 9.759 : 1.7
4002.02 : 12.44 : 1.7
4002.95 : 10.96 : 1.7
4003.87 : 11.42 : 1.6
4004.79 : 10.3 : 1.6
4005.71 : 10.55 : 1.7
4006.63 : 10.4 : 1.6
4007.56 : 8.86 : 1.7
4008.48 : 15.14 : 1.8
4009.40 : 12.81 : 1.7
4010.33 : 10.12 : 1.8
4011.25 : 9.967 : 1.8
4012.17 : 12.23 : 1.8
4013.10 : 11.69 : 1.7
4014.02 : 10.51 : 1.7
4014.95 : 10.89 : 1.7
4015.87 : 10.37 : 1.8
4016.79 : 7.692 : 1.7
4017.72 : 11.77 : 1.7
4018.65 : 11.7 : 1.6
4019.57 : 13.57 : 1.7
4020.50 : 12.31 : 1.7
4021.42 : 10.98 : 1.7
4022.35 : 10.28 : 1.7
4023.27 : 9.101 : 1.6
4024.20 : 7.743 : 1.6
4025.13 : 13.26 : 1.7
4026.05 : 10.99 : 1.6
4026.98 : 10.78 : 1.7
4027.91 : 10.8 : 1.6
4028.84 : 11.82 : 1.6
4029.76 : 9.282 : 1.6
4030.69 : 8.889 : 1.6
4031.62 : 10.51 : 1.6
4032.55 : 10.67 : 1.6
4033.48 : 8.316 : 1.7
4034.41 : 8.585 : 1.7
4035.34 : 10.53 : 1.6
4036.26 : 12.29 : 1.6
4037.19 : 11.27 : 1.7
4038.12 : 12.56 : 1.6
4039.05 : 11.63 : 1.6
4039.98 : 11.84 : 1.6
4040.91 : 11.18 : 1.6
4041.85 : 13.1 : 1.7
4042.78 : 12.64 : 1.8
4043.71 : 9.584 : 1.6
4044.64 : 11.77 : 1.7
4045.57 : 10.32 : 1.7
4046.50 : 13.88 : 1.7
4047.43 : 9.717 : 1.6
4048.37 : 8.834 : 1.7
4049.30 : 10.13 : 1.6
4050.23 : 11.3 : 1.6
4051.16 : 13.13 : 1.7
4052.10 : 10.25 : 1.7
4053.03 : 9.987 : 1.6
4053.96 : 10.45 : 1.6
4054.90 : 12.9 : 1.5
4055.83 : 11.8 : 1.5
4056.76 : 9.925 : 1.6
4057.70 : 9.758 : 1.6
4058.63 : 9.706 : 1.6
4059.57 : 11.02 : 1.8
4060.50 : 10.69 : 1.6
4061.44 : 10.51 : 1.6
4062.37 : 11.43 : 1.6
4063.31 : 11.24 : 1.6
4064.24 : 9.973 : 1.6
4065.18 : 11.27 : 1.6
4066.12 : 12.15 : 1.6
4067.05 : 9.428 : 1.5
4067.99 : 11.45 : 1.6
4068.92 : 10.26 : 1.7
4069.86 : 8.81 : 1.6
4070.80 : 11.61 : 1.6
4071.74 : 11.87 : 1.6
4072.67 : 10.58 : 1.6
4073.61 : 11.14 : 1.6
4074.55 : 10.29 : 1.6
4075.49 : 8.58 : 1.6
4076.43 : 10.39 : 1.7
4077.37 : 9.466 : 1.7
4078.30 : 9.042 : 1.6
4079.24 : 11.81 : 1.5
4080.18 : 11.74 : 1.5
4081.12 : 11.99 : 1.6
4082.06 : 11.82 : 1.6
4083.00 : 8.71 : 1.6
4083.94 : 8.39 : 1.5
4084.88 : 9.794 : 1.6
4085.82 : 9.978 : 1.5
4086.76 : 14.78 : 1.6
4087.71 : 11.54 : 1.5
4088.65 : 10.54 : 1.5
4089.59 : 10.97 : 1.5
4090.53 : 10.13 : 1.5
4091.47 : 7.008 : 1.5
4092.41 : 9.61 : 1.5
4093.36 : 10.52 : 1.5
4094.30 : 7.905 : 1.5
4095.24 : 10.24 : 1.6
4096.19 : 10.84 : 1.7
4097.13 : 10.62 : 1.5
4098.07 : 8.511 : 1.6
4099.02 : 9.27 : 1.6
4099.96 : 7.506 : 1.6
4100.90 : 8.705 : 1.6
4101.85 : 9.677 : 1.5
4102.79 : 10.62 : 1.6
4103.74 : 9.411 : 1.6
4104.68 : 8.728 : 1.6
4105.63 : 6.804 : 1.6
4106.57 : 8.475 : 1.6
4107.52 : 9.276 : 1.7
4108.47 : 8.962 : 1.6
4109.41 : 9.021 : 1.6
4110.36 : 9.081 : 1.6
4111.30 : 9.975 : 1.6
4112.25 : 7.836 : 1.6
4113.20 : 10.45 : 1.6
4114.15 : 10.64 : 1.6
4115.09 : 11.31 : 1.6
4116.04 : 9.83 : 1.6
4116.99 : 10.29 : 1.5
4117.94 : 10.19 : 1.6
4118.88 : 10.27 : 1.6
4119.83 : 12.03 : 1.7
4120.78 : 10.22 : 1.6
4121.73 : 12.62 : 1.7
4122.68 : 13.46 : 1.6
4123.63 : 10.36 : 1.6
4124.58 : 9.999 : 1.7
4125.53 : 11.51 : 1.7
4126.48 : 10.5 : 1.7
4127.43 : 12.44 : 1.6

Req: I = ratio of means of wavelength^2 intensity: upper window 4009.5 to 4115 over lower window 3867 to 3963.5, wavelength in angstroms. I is 1.33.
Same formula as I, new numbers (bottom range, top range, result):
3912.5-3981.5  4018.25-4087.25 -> 1.45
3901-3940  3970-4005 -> 1.15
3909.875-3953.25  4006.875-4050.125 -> 1.37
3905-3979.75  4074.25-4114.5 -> 1.31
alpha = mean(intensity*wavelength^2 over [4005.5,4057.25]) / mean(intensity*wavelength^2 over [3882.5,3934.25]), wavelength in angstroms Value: 1.39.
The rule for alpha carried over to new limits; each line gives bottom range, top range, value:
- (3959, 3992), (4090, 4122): 1.33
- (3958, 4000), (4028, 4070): 1.34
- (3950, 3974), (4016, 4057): 1.58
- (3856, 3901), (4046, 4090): 1.44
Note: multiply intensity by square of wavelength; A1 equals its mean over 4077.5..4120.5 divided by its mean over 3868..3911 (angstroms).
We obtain 1.30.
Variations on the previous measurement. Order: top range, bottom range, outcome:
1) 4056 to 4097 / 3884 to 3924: 1.26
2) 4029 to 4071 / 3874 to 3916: 1.33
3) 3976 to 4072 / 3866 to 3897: 1.47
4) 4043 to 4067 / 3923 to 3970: 1.49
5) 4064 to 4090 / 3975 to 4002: 1.11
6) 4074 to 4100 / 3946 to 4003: 1.22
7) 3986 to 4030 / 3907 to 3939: 1.37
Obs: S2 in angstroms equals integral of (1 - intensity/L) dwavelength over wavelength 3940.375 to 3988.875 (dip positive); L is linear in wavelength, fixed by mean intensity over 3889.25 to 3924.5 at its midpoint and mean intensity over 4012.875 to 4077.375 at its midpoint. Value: 7.9 angstroms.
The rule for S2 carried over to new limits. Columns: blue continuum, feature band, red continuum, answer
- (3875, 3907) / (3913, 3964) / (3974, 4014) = 4.0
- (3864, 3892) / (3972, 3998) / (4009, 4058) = 1.8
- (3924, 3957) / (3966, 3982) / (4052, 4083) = 3.9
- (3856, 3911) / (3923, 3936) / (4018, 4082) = 4.0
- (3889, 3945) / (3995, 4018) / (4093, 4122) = -4.9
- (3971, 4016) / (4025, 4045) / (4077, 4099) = -1.8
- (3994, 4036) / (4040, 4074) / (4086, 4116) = -2.5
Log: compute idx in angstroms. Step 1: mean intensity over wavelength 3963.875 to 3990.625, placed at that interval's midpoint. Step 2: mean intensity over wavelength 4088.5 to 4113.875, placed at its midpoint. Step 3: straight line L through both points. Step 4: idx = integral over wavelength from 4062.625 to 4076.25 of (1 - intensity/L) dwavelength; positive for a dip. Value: -2.7 angstroms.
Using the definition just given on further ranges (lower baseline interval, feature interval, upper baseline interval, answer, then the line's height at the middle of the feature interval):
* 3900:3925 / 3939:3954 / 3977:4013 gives 1.20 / 10.2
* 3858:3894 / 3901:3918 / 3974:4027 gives -3.27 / 8.7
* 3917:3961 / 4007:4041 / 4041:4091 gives -3.19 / 9.96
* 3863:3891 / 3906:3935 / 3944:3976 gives -2.48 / 7.83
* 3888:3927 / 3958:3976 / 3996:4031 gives 7.00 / 10.1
